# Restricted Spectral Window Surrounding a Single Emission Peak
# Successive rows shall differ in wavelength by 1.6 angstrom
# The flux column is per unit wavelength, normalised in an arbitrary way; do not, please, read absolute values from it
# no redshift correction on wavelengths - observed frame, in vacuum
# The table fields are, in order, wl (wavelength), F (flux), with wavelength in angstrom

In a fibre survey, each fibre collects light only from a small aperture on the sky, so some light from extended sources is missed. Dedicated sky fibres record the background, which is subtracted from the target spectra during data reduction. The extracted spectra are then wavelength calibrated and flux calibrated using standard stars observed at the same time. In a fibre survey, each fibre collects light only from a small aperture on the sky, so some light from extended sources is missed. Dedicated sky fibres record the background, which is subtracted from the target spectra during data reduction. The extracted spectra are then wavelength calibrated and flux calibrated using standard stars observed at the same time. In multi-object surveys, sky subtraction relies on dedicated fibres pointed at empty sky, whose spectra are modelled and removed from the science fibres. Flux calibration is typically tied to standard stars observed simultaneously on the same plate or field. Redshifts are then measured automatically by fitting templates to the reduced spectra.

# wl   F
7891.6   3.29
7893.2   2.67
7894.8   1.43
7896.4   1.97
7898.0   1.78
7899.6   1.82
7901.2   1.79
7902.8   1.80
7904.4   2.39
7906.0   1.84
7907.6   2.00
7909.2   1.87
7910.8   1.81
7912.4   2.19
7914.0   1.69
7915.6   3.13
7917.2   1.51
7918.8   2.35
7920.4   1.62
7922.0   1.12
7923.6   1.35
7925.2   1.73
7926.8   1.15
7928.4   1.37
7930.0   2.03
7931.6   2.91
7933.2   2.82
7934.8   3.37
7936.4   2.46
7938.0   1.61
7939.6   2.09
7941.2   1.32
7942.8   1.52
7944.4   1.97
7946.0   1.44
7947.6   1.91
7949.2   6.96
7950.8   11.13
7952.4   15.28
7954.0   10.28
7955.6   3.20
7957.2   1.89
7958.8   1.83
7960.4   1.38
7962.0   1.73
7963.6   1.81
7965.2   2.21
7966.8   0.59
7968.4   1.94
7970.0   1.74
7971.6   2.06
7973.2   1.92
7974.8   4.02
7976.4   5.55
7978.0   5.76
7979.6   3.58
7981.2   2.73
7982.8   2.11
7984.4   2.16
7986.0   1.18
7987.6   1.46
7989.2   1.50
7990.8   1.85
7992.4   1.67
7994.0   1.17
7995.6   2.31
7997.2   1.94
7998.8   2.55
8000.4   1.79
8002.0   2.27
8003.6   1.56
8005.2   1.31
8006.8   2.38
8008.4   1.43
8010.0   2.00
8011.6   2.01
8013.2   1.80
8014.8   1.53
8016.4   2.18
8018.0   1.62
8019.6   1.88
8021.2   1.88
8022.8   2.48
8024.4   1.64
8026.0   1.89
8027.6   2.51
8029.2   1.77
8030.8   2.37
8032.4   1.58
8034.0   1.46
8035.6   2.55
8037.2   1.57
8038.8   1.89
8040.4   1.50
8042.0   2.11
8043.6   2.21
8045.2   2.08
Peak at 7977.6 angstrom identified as [N II] 6583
